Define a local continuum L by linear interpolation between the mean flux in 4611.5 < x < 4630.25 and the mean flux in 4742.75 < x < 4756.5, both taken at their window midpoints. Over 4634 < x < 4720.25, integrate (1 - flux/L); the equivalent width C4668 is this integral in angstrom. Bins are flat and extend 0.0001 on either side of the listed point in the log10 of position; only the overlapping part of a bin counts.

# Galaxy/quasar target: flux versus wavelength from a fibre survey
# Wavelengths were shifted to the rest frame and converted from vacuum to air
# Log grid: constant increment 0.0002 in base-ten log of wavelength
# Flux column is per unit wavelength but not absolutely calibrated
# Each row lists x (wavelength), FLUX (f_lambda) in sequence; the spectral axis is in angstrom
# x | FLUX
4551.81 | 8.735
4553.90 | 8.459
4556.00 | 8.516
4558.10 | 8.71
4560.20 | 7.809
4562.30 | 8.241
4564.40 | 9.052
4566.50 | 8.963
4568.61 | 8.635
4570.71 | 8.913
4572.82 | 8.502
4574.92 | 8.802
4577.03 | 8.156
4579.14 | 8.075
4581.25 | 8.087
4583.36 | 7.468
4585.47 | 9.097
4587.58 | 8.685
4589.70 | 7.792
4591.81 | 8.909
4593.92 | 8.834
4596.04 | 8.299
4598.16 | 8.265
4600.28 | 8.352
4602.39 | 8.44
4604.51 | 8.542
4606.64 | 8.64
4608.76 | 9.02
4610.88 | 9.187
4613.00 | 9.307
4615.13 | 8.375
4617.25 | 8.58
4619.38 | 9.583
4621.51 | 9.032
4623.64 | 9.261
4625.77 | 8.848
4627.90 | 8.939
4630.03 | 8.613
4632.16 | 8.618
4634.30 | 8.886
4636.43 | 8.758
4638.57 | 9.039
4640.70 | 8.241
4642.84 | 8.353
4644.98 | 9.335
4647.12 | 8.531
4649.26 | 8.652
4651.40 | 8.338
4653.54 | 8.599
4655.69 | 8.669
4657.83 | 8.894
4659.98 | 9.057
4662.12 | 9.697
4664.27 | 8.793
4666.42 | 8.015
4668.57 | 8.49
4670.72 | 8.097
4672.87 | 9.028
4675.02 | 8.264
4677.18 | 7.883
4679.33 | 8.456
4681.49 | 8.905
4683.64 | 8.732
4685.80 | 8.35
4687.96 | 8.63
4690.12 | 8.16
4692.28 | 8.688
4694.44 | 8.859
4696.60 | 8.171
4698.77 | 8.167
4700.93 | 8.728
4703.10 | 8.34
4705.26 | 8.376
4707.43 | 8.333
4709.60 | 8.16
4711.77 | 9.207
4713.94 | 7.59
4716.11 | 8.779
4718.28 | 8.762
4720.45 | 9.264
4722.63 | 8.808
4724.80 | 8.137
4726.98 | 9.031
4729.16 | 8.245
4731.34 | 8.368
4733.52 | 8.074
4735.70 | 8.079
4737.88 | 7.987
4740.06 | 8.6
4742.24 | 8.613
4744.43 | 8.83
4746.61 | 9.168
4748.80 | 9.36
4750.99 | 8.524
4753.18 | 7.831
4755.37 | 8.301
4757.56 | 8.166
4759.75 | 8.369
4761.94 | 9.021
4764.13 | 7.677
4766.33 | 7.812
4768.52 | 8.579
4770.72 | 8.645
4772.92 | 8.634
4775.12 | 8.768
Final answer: 2.5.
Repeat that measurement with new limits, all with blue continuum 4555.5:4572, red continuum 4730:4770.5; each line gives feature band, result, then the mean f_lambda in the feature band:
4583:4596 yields 0.1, 8.51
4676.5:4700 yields 0.0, 8.47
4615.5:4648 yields -1.1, 8.83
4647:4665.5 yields -0.7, 8.81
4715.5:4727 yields -0.5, 8.78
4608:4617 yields -0.4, 8.94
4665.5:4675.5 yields 0.1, 8.39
